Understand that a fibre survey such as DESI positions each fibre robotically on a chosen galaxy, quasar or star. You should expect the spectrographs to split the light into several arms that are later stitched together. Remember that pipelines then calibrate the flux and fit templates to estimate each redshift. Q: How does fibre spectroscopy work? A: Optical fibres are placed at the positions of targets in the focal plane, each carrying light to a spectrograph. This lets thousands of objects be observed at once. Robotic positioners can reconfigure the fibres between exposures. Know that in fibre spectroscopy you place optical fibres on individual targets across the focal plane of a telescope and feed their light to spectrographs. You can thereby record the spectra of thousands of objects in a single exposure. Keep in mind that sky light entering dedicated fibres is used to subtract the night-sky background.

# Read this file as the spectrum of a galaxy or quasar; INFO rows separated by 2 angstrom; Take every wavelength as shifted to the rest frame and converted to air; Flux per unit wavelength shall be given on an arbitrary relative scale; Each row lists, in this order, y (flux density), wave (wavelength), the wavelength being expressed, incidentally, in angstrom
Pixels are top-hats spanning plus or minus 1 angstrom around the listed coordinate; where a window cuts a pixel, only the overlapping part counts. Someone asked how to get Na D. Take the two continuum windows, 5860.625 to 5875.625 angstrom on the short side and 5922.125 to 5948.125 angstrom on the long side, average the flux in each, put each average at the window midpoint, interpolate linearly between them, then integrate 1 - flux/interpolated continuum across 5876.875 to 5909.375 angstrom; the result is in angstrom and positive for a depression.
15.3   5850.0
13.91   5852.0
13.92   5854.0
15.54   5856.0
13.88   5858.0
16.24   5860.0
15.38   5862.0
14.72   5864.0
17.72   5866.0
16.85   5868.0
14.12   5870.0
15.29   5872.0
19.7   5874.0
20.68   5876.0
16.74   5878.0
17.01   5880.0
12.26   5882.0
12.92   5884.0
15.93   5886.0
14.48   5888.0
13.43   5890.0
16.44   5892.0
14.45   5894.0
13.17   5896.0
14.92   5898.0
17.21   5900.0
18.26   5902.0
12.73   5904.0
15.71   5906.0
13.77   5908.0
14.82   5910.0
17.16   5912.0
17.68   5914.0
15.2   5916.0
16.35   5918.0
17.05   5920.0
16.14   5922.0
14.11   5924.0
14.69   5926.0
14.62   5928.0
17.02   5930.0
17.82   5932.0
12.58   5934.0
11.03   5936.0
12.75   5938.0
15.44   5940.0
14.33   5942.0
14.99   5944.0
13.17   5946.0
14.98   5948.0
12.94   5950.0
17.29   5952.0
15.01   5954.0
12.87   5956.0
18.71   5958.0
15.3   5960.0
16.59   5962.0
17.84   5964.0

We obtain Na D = 1.5 angstrom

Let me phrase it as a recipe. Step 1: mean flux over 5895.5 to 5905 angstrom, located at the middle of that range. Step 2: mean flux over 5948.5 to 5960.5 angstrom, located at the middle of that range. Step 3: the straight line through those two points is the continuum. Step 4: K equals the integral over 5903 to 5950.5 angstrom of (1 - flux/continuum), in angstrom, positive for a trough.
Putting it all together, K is 1.4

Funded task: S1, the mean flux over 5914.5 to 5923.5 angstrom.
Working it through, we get 16.2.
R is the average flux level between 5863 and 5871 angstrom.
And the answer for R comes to 15.9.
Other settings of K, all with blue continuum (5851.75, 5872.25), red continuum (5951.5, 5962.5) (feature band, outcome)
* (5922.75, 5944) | 1.7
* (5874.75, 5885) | -0.4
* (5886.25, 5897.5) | 0.7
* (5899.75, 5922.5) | -0.6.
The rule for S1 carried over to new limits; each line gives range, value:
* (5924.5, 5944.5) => 14.5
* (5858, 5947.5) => 15.4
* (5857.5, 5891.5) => 15.8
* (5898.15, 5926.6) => 15.8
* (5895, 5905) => 15.3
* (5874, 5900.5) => 15.5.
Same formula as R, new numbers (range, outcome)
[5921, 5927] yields 15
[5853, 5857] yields 14.7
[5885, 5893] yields 15.1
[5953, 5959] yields 15.5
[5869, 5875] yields 16.4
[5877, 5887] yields 15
